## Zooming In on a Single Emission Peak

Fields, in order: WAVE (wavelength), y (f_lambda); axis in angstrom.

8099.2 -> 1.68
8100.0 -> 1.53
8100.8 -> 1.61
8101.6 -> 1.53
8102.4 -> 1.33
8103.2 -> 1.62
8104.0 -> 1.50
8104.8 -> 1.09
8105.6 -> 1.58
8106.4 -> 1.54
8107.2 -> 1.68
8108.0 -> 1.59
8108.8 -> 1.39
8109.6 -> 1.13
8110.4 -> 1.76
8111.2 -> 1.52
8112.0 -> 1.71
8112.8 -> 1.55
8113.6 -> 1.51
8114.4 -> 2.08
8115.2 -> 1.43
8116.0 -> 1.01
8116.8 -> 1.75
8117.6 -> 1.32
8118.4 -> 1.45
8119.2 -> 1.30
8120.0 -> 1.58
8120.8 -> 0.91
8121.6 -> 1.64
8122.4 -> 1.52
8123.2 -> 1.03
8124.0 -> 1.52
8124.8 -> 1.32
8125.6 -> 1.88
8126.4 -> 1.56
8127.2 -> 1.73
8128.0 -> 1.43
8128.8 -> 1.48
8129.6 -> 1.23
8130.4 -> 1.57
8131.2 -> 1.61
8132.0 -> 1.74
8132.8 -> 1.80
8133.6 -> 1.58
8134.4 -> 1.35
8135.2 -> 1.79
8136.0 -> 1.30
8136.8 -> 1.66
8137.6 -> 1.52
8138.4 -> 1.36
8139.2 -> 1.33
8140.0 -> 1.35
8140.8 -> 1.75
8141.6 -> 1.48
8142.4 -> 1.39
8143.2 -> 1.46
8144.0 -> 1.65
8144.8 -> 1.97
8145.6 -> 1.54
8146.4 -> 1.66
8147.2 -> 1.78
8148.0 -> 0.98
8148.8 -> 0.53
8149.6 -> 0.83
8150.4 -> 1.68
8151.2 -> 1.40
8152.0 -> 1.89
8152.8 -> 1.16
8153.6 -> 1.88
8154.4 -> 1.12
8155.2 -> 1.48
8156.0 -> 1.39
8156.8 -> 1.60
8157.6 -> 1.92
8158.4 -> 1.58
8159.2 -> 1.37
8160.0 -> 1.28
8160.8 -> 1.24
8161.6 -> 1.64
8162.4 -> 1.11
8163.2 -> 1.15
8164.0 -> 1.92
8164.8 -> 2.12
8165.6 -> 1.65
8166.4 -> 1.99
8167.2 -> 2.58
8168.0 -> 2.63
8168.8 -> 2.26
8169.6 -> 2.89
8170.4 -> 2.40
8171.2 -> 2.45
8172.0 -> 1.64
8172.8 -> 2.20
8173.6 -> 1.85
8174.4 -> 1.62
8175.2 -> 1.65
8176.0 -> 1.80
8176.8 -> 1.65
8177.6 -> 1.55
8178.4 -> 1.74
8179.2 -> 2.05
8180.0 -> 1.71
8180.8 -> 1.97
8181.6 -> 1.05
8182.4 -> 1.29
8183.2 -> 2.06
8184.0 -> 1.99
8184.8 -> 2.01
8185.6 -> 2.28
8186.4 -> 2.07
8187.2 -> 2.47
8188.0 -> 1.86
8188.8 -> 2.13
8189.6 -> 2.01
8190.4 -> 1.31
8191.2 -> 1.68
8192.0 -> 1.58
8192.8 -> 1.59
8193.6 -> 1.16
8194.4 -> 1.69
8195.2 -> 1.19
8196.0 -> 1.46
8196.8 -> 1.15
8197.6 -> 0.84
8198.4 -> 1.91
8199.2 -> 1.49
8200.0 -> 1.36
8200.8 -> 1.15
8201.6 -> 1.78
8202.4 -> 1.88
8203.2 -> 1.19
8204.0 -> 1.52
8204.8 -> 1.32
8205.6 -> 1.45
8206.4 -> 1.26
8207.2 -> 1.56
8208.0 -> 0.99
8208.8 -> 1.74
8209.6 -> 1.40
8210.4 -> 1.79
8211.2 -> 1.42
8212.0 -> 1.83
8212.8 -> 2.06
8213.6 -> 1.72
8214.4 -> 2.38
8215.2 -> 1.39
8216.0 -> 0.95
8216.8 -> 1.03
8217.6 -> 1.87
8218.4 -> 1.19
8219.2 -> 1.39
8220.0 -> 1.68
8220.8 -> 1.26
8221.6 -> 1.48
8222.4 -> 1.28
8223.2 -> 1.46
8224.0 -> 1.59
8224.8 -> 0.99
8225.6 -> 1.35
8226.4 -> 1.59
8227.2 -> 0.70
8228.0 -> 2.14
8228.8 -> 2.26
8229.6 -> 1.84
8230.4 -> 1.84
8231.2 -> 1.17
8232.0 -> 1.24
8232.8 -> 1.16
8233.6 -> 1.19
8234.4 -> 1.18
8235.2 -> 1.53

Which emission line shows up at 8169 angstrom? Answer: [S II] 6716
